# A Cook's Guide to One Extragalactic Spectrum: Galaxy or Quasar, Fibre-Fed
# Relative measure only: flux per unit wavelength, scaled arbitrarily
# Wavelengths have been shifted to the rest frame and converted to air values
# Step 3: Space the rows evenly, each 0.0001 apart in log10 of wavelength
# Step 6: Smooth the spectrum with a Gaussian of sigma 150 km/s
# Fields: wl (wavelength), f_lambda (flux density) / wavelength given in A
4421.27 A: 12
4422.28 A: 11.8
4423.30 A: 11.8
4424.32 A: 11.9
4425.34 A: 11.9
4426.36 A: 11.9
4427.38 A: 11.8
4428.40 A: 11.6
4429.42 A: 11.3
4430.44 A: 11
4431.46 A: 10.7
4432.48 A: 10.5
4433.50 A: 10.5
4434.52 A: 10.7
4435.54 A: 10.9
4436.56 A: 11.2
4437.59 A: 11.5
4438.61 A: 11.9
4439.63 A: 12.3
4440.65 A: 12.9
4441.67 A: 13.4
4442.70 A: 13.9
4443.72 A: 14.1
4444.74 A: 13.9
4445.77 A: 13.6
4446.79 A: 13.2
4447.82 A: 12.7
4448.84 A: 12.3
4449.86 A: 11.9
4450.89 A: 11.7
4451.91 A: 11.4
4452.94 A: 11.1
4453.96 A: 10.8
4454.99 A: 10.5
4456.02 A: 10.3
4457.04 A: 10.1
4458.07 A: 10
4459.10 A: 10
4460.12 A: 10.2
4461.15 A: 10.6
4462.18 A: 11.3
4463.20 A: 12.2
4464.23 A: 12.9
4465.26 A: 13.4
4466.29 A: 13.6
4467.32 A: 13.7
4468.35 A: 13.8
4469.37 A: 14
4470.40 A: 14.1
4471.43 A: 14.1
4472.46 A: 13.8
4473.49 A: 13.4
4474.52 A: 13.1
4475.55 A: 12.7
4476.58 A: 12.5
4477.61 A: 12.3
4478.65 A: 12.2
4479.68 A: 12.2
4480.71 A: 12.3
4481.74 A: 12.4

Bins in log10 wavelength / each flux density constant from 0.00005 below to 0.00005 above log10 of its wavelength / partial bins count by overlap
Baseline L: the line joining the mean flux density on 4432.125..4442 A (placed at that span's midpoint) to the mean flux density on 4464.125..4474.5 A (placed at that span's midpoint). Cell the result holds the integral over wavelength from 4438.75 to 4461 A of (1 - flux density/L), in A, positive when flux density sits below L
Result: 0.82 A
